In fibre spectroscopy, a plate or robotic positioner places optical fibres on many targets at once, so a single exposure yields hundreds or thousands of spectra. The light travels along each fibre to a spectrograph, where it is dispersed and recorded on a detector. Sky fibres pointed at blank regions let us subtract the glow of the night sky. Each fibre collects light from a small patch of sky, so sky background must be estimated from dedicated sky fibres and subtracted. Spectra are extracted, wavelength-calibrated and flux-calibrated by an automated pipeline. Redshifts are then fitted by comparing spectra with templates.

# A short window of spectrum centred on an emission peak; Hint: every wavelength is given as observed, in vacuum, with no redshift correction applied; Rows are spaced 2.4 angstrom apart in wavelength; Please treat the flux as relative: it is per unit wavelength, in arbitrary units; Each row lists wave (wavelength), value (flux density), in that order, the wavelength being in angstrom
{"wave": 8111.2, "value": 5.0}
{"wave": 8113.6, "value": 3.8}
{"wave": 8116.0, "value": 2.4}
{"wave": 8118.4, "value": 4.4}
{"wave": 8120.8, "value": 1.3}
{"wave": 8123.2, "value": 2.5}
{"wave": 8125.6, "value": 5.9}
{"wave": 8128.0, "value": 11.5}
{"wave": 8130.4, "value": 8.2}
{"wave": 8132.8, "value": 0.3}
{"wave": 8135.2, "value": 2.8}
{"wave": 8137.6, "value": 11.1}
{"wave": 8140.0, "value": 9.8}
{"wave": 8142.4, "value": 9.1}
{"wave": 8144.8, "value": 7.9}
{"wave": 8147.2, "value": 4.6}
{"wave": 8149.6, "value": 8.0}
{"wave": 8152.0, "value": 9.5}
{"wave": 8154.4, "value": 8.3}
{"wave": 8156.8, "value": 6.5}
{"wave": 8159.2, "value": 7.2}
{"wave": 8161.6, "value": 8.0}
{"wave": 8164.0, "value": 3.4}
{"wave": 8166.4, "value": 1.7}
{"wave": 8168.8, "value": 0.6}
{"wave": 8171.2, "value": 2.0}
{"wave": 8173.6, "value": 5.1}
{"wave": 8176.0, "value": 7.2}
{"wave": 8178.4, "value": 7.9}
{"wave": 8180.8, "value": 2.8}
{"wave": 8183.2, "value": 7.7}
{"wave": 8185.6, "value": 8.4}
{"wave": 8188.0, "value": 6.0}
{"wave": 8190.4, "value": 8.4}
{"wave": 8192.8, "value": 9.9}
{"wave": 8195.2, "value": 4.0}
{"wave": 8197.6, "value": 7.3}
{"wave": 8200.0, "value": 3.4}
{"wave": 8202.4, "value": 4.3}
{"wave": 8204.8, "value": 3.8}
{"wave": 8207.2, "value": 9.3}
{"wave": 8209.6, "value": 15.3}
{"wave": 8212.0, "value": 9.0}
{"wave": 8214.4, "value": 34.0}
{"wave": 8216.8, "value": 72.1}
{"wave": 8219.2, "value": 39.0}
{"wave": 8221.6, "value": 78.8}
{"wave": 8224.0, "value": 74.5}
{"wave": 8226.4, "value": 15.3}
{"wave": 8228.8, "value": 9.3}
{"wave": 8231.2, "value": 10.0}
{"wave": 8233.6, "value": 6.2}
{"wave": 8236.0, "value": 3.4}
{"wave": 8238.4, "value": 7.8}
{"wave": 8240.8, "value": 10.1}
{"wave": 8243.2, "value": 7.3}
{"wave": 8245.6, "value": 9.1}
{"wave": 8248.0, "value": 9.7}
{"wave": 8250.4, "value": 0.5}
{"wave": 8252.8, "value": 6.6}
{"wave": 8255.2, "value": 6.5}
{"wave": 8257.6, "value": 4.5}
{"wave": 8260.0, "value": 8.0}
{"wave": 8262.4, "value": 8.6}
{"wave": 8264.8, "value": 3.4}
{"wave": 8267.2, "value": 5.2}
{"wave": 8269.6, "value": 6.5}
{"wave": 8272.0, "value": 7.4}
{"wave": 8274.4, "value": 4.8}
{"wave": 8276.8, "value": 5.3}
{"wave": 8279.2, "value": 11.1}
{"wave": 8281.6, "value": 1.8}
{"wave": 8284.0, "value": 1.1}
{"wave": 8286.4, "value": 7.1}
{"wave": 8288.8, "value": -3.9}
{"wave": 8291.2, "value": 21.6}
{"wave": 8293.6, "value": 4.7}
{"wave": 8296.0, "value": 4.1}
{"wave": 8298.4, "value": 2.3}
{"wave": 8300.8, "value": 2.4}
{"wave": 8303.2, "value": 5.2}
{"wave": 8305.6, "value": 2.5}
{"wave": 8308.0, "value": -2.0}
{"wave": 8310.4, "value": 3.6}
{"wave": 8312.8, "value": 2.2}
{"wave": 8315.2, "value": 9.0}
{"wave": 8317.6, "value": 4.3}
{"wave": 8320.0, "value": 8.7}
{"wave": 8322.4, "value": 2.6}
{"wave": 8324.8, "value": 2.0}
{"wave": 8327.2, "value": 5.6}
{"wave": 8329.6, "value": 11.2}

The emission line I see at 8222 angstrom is [O II]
